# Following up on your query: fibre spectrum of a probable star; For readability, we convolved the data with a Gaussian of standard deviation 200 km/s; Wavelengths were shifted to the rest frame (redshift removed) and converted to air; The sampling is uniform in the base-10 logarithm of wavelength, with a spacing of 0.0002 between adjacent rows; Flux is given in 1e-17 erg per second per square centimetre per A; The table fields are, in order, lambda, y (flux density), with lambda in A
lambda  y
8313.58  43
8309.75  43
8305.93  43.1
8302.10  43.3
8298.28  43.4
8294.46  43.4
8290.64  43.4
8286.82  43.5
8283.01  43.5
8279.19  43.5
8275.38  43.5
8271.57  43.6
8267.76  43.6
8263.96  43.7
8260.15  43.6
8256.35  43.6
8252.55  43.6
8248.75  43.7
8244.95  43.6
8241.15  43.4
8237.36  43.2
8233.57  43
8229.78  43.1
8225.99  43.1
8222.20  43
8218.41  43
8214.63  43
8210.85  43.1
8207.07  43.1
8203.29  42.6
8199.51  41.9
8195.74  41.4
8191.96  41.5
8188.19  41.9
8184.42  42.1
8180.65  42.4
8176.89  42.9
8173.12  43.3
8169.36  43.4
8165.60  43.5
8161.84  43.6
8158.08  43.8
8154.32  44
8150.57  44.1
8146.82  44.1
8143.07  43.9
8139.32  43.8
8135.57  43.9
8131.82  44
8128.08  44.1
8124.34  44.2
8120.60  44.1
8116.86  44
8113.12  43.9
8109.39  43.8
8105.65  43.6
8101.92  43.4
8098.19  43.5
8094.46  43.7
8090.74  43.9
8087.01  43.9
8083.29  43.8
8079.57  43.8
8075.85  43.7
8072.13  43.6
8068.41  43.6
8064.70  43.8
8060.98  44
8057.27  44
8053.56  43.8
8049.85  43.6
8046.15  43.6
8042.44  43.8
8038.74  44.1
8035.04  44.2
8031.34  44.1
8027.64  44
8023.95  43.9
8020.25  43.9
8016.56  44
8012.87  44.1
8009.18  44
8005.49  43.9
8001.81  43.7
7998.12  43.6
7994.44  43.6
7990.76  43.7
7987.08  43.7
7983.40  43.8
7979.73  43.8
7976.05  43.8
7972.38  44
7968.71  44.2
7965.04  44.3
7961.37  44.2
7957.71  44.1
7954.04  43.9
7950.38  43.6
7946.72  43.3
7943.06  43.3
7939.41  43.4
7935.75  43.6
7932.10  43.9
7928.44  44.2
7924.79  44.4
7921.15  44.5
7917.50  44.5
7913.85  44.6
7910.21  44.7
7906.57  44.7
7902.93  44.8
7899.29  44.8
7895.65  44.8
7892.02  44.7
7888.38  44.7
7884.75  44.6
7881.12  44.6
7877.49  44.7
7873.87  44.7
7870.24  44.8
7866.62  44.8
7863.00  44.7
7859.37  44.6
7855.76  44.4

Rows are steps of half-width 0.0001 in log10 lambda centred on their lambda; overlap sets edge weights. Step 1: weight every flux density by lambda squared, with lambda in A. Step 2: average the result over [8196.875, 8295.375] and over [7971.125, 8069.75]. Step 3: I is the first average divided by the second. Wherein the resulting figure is 1.0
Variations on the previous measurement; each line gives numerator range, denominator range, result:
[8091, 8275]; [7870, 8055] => 1.04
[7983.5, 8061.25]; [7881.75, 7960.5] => 1.02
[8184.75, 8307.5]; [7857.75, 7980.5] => 1.06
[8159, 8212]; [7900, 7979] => 1.03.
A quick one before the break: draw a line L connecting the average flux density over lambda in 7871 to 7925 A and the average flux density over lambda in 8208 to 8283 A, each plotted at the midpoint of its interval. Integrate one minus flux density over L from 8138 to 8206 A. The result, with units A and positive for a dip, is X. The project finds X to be 1.0 A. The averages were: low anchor 44.7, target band 43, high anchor 43.4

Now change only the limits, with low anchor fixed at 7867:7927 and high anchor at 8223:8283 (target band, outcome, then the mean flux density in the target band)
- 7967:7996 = 0.36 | 43.8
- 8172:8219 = 1.28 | 42.5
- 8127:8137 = -0.03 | 44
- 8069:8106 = 0.27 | 43.7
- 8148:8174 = 0.04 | 43.7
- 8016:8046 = 0.16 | 44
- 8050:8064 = 0.08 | 43.9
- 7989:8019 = 0.32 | 43.8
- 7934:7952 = 0.43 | 43.4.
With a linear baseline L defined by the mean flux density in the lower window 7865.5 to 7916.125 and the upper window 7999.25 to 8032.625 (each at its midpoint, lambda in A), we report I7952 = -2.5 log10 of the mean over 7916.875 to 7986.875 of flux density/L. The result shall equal 0.01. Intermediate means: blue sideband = 44.7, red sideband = 43.9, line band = 43.9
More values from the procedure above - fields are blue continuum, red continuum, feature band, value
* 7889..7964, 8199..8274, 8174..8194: 0.03 mag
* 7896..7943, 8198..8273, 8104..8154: -0.01 mag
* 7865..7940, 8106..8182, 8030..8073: 0.00 mag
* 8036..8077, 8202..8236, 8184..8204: 0.03 mag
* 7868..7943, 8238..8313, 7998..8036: 0.01 mag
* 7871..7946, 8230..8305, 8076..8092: 0.00 mag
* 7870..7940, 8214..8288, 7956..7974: 0.00 mag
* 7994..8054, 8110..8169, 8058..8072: 0.00 mag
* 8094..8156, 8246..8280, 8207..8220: 0.02 mag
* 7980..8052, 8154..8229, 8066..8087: -0.01 mag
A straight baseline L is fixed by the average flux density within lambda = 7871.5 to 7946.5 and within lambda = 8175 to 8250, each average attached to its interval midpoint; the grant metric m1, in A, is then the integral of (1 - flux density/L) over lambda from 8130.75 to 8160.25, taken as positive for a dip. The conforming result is -0.6 A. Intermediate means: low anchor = 44.4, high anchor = 42.7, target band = 43.9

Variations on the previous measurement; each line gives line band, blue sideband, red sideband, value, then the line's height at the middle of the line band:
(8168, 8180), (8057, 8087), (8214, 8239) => 0.1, 43.3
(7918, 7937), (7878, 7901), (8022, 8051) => 0.1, 44.5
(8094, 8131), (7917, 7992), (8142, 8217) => -0.5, 43.3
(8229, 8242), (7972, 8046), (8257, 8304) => 0.1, 43.6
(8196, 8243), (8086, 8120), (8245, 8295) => 0.8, 43.6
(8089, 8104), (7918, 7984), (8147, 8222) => -0.1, 43.3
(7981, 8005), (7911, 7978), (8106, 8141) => 0.2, 44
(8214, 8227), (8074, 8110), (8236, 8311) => 0.2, 43.5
